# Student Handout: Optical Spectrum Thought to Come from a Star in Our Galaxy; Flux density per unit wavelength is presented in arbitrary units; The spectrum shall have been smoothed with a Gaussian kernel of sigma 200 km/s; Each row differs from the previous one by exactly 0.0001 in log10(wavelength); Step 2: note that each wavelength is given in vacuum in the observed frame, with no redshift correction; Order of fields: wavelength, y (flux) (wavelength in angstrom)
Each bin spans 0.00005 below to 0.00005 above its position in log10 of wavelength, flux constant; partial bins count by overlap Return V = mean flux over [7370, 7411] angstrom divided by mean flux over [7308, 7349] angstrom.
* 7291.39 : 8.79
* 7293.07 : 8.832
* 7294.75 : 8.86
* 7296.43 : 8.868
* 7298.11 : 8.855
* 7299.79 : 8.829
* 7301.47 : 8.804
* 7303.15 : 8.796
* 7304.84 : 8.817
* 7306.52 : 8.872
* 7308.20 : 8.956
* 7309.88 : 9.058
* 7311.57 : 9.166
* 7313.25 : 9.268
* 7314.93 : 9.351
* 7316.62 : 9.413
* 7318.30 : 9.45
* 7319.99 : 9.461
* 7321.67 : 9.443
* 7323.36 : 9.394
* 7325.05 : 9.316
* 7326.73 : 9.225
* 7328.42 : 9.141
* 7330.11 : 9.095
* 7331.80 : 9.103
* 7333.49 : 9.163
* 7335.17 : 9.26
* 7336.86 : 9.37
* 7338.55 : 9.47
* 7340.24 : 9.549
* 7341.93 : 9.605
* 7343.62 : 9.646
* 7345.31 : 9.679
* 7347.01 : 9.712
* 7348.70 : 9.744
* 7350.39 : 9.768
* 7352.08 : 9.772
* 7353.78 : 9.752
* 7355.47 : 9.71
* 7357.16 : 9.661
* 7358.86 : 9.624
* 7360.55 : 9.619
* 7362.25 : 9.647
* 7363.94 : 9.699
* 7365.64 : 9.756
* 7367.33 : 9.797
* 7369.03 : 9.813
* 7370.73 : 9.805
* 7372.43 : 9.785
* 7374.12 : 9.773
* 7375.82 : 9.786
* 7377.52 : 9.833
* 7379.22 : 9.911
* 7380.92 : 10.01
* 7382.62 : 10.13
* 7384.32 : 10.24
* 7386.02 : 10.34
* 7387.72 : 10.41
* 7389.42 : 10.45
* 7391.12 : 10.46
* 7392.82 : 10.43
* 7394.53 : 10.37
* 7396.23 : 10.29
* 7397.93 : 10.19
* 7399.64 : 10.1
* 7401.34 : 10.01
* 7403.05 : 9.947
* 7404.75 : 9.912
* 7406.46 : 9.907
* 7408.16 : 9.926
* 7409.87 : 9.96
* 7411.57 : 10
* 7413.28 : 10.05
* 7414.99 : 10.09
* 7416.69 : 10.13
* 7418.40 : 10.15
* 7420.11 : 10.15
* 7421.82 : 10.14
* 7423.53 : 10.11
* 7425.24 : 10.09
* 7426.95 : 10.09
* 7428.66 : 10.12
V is 1.08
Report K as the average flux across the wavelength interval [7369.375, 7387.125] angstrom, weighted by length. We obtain 9.96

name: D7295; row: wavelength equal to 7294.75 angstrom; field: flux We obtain 8.86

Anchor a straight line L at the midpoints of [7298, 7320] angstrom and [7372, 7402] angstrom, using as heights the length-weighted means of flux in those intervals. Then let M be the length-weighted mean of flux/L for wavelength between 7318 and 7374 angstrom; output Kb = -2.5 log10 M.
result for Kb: 0.003 mag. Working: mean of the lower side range 9.07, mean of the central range 9.55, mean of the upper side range 10.1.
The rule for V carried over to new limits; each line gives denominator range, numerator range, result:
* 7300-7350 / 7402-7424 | 1.08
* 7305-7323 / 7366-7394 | 1.09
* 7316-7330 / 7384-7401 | 1.11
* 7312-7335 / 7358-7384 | 1.06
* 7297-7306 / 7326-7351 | 1.07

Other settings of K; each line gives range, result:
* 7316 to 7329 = 9.36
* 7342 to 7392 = 9.87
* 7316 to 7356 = 9.47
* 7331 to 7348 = 9.46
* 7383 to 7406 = 10.2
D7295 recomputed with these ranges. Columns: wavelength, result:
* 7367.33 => 9.797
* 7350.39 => 9.768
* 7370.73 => 9.805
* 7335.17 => 9.26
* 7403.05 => 9.947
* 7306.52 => 8.872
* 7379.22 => 9.911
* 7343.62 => 9.646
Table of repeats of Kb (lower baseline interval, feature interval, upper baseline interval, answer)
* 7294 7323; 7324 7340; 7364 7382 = 0.01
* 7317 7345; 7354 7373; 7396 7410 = -0.01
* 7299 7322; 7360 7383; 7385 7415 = 0.00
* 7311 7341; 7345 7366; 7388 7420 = -0.01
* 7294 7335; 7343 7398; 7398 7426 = -0.03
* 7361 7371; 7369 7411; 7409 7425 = -0.02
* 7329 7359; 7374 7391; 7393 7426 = -0.03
